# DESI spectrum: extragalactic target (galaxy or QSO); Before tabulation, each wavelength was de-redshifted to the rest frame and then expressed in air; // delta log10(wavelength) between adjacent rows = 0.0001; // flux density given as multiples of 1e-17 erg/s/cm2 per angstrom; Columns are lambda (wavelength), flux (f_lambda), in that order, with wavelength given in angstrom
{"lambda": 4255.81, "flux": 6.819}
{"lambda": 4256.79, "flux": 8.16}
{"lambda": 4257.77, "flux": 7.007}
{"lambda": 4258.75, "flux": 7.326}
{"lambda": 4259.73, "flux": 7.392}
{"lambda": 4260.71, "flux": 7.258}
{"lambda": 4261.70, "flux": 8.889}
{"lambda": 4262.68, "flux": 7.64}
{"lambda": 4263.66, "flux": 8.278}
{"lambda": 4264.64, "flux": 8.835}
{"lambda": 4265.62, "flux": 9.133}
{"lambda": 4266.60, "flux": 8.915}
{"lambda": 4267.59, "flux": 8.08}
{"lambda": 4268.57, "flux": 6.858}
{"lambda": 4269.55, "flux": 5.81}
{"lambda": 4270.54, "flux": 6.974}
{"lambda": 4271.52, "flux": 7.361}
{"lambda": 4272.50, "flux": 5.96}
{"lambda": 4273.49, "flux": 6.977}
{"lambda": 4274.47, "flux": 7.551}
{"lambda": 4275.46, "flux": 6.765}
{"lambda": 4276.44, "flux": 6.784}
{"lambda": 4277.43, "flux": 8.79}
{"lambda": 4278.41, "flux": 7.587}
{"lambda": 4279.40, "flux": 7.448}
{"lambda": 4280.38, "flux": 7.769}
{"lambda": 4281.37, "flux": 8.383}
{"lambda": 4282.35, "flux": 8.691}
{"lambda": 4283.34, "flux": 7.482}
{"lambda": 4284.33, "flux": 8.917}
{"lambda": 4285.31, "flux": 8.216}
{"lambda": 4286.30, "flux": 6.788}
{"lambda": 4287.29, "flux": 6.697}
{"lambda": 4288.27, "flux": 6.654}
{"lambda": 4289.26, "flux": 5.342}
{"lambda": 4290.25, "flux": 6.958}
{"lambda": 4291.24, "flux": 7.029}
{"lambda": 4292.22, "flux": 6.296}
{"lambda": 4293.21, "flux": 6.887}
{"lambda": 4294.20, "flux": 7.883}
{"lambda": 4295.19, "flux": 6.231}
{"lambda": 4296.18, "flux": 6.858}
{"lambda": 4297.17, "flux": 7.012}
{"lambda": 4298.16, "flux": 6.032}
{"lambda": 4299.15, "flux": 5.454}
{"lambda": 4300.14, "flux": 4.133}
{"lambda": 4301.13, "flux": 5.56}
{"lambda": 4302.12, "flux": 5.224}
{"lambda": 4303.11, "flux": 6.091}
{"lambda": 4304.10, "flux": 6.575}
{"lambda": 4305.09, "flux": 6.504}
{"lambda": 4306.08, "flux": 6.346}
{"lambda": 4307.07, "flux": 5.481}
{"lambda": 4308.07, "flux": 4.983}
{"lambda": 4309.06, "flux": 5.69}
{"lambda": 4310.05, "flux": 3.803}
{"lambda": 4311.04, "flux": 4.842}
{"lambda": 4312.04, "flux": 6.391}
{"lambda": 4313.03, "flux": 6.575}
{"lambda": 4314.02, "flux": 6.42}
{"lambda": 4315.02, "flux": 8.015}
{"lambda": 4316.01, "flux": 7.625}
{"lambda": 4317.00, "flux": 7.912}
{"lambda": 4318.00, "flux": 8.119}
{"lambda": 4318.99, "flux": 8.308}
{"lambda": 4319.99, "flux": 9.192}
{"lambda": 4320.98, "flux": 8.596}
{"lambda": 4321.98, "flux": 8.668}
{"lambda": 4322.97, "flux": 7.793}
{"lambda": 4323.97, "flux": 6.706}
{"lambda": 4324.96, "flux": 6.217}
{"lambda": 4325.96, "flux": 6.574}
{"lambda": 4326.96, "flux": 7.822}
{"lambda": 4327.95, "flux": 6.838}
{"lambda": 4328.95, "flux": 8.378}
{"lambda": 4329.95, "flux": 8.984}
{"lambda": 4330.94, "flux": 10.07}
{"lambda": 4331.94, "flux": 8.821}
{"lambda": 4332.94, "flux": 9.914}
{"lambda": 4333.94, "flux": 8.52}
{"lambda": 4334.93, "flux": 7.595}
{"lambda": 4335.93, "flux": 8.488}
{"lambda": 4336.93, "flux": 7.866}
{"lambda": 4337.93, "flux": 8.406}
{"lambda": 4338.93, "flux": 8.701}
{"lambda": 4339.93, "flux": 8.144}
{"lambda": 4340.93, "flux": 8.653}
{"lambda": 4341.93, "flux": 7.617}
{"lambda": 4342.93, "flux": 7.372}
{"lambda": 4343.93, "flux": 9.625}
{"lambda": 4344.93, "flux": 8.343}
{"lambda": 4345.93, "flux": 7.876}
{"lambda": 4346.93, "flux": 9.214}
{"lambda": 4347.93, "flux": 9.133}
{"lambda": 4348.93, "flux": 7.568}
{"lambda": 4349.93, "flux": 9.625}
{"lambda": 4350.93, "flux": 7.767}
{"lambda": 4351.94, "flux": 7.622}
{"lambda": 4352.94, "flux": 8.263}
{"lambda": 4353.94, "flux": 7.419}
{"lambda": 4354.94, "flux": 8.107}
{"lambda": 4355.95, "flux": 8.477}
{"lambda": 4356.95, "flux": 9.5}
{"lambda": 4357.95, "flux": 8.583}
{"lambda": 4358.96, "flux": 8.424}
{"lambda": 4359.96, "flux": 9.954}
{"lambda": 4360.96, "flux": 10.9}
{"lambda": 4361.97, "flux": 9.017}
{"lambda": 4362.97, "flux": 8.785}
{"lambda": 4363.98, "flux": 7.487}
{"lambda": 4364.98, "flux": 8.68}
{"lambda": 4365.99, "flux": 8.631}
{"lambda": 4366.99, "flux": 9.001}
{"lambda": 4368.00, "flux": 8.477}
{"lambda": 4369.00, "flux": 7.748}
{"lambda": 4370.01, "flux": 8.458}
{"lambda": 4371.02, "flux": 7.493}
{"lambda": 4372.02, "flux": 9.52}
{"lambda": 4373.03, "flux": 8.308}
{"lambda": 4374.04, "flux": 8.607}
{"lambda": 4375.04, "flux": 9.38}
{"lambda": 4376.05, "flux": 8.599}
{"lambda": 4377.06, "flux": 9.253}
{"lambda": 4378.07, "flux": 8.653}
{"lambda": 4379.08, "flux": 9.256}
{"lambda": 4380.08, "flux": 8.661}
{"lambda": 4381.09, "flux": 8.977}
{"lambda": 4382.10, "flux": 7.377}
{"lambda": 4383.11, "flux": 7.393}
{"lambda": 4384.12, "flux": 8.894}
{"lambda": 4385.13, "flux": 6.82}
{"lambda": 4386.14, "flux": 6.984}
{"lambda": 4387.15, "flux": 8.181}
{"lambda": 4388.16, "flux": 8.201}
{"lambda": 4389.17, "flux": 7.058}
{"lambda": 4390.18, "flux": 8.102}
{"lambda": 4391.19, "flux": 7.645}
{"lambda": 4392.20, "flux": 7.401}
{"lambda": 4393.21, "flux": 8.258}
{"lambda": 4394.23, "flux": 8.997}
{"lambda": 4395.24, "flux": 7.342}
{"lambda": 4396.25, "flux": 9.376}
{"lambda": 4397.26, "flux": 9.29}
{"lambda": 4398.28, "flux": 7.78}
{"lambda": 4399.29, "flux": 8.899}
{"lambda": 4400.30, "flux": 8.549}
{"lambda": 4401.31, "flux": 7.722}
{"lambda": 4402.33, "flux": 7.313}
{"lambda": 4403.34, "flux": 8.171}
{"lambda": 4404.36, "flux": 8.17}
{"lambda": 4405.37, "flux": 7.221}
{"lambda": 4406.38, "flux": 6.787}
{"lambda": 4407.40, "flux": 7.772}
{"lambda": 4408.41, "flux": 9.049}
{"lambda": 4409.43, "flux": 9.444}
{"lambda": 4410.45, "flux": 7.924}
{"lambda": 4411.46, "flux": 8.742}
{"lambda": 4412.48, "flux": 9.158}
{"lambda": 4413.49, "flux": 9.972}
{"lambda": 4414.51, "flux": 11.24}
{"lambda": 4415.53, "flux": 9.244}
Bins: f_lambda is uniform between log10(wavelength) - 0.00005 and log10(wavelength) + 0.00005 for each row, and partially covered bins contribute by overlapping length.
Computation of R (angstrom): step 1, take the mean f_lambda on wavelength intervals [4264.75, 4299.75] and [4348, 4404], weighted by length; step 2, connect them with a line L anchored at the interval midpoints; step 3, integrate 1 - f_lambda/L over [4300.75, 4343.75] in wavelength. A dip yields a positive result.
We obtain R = 2.0 angstrom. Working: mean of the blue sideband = 7.22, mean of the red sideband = 8.39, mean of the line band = 7.38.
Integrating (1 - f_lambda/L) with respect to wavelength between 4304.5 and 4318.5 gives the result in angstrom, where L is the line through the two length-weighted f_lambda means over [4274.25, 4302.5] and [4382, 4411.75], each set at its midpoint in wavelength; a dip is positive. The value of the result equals 1.6 angstrom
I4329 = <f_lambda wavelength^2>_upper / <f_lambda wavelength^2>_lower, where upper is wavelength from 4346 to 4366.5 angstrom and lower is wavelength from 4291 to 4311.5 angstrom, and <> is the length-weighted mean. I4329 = 1.5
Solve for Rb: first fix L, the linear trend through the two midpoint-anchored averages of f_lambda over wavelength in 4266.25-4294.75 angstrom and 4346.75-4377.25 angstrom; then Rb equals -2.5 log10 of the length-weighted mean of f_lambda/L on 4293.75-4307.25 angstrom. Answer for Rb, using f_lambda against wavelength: 0.24 mag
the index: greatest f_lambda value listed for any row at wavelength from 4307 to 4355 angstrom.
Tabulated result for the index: 10.07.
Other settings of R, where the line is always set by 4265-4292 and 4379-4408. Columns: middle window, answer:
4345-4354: -0.6 angstrom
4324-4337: -0.7 angstrom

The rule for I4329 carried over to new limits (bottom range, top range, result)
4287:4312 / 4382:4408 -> 1.38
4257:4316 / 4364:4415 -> 1.27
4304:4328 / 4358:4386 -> 1.28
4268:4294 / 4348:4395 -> 1.22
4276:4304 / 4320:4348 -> 1.22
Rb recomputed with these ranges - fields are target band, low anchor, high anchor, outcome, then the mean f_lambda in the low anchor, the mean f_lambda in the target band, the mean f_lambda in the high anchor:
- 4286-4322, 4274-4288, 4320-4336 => 0.21 mag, 7.69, 6.54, 8.15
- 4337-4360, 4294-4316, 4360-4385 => -0.10 mag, 6.01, 8.41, 8.64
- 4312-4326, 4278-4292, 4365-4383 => 0.03 mag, 7.4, 7.61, 8.59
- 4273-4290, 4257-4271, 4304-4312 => -0.09 mag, 7.75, 7.45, 5.52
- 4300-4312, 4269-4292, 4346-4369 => 0.36 mag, 7.25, 5.51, 8.63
